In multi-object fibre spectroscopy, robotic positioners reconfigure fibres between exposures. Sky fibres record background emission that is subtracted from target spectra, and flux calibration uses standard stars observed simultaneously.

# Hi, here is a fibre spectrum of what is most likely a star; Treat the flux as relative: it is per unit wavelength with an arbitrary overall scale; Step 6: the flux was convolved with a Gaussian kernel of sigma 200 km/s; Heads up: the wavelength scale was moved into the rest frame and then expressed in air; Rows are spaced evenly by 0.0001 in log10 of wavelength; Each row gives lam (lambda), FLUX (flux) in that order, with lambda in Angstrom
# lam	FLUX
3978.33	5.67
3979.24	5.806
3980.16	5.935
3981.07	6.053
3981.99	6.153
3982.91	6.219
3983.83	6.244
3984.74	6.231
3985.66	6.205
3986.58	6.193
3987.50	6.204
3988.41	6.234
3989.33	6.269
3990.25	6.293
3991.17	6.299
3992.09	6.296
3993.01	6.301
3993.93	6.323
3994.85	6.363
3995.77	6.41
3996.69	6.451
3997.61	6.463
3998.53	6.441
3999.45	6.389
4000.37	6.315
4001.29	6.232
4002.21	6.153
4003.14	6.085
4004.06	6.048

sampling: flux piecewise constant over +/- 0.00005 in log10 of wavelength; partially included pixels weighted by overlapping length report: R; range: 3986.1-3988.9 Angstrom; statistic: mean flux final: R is 6.22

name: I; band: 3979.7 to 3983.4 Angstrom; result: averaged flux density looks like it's 6.08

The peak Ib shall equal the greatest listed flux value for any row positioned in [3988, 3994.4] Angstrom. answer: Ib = 6.323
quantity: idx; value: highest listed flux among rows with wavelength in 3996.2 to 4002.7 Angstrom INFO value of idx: 6.463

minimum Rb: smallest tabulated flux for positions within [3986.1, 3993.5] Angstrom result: 6.193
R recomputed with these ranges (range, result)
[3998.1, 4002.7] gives 6.3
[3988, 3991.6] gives 6.27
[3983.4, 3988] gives 6.23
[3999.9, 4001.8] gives 6.28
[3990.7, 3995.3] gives 6.31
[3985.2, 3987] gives 6.19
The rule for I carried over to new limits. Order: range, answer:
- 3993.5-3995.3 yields 6.34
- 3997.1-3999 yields 6.46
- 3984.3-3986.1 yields 6.21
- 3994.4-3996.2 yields 6.39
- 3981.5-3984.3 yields 6.2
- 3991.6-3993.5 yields 6.29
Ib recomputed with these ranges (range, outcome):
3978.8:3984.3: 6.244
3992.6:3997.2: 6.451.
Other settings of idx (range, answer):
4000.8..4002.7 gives 6.232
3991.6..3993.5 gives 6.301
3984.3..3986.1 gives 6.231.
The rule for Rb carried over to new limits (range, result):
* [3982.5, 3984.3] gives 6.219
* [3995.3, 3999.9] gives 6.389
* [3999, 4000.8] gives 6.315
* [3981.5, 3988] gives 6.153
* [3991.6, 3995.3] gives 6.296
